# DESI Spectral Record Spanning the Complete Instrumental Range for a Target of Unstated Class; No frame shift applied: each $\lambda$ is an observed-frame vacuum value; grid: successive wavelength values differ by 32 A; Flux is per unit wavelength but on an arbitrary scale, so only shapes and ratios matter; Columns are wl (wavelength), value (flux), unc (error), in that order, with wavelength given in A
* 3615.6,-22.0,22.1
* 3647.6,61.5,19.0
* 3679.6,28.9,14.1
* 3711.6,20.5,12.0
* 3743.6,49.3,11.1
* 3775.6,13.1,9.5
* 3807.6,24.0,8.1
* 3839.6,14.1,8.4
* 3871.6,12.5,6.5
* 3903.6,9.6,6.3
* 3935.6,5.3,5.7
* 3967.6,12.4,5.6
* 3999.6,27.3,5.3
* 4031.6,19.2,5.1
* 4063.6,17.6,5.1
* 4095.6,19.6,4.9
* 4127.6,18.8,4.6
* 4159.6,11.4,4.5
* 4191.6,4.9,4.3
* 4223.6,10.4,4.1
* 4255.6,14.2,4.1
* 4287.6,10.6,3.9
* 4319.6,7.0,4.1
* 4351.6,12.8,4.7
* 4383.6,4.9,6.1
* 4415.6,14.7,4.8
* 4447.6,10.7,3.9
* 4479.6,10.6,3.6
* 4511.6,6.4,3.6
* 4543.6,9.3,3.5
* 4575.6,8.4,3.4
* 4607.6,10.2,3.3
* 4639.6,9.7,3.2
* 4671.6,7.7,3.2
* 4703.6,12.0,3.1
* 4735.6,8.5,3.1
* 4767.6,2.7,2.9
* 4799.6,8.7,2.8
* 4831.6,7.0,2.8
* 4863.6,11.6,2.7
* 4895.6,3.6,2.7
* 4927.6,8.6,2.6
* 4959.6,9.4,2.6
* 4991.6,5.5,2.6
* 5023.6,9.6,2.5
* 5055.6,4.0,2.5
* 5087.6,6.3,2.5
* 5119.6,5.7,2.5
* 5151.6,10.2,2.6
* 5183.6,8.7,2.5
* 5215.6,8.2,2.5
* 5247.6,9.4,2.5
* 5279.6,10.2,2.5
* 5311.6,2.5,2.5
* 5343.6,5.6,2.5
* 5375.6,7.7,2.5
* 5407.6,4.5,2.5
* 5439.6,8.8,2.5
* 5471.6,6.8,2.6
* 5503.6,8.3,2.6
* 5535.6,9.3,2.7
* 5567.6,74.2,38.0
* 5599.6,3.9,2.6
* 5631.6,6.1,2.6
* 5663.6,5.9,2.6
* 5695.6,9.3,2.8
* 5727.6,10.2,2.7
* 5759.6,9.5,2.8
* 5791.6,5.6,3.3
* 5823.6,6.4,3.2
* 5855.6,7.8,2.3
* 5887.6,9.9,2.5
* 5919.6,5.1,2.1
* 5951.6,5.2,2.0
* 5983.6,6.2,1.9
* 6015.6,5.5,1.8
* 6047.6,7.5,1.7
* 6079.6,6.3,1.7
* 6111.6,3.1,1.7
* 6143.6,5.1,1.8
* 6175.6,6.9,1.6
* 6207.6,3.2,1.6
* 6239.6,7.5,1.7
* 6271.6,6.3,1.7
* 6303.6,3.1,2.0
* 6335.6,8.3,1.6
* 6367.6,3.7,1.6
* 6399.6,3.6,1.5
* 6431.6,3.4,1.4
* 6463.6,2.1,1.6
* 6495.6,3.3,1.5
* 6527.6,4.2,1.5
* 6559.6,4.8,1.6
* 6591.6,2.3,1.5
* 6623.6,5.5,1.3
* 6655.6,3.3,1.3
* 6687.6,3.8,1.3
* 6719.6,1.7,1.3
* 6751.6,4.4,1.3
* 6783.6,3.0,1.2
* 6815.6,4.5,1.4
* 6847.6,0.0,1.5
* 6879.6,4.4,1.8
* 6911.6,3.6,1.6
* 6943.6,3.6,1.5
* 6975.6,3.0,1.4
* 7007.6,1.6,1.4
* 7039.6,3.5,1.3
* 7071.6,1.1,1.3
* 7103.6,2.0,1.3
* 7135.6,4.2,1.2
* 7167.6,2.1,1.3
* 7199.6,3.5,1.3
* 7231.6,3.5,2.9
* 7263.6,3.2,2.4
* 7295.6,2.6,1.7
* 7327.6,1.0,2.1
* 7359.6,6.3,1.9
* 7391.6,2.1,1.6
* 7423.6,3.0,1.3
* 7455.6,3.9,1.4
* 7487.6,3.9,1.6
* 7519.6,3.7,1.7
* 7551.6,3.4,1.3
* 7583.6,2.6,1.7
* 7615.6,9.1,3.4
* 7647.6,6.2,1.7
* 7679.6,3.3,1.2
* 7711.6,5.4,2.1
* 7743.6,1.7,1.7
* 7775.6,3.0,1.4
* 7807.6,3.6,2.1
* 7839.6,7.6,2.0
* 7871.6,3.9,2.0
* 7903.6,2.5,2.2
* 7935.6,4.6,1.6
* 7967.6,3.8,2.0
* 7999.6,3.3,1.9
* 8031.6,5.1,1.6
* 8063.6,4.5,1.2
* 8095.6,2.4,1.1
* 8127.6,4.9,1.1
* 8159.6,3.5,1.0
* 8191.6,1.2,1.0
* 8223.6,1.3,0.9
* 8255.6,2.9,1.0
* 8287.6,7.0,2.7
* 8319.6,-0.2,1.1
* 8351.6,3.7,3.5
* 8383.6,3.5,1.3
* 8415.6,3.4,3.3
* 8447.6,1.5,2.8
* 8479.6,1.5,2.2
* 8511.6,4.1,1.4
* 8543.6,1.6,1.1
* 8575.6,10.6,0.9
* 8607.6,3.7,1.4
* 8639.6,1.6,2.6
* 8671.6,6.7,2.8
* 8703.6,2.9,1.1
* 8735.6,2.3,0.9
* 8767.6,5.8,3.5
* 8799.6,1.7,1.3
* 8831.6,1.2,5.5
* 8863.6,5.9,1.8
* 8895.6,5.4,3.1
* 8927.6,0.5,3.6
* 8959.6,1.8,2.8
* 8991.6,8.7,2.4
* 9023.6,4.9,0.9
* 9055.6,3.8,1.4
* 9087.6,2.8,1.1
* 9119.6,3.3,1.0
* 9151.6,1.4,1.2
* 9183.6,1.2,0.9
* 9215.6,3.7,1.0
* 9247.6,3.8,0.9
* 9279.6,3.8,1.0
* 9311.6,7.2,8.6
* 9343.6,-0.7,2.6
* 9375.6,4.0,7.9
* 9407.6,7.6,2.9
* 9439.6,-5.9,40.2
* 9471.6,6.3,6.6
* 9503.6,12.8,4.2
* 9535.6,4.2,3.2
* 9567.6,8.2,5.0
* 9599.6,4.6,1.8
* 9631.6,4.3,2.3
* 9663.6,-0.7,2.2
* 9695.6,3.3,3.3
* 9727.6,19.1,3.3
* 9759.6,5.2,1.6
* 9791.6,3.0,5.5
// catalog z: 1.30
